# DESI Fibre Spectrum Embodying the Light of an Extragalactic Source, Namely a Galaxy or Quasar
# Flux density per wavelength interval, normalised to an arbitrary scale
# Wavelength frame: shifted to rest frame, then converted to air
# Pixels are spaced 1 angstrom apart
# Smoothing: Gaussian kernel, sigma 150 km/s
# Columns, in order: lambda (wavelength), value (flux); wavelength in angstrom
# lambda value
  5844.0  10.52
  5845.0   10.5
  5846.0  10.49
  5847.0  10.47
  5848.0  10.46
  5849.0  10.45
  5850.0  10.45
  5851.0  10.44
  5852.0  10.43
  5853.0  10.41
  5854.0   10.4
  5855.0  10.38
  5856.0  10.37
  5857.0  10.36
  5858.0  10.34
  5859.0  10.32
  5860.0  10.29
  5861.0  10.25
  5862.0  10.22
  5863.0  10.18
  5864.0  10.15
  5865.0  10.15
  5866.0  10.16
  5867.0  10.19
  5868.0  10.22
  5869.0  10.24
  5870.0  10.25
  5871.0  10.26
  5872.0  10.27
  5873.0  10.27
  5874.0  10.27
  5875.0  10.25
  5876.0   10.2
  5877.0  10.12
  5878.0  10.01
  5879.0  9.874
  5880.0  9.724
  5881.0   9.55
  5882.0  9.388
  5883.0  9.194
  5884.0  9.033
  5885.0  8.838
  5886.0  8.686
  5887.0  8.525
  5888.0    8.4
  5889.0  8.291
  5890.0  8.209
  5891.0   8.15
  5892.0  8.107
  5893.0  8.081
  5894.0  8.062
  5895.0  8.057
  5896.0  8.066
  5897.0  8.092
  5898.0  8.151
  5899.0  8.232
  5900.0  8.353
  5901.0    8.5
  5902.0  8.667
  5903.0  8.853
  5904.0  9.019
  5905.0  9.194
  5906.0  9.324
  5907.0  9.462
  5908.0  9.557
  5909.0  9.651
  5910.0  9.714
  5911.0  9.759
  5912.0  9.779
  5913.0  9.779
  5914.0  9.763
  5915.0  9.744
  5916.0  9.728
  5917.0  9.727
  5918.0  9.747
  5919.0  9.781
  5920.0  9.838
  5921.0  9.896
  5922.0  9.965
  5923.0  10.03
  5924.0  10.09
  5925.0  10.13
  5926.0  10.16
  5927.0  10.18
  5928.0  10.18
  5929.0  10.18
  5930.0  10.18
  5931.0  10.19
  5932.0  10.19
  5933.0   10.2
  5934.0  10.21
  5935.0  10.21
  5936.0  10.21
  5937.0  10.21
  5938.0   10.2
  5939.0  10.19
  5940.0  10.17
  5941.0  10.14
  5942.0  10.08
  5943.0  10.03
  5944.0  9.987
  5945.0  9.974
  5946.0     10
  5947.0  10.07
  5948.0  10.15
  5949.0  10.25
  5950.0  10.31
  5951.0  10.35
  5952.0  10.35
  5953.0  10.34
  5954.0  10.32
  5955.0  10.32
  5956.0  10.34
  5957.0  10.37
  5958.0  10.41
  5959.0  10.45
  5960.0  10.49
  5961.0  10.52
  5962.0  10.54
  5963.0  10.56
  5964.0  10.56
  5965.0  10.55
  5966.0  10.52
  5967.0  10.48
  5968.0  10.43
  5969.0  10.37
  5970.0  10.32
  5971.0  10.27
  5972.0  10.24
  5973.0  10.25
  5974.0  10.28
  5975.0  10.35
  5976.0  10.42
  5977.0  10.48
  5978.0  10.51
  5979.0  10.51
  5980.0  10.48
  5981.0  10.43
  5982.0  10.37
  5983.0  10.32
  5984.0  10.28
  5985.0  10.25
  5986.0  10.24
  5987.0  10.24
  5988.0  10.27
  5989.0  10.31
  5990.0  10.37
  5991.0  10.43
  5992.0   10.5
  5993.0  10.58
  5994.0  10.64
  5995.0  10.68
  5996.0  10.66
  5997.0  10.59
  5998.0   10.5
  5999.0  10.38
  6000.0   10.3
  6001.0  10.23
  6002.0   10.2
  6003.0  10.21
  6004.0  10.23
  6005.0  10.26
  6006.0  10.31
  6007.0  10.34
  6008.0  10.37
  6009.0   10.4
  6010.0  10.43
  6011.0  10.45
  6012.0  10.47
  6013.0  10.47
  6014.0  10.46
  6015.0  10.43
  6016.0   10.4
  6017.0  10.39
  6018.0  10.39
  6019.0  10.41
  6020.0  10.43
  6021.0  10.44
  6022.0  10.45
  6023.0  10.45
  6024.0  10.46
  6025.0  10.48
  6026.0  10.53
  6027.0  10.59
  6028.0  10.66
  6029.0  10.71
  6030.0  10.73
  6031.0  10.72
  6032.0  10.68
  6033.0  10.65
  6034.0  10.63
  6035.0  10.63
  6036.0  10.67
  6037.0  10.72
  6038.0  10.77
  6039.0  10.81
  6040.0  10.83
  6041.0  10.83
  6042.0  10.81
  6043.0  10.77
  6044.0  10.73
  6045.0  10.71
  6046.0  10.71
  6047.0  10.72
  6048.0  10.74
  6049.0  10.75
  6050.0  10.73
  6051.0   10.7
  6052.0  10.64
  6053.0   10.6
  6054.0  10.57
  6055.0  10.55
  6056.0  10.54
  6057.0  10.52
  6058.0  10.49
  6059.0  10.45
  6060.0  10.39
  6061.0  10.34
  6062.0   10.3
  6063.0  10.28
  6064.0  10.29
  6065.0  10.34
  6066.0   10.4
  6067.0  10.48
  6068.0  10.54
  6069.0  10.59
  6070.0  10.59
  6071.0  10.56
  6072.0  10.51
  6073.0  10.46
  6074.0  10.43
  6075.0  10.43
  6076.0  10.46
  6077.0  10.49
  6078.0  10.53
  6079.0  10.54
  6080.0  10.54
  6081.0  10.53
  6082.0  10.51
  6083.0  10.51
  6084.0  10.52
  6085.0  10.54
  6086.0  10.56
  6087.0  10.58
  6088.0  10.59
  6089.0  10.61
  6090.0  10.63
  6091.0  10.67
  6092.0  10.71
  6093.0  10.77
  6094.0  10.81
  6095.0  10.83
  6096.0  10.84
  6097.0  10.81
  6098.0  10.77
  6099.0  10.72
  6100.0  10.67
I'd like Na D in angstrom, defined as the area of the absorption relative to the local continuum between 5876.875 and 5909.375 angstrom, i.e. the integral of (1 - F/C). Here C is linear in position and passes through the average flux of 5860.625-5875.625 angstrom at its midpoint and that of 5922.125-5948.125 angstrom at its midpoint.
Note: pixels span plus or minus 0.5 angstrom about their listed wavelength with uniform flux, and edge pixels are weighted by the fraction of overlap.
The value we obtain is 4.39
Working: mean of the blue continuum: 10.2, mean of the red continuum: 10.1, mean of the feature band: 8.81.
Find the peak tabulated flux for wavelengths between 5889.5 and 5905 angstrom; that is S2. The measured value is 9.194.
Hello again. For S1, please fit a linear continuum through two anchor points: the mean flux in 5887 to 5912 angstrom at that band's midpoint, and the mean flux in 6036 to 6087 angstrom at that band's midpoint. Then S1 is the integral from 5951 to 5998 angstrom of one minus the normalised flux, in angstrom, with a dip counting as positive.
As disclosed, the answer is -4.2 angstrom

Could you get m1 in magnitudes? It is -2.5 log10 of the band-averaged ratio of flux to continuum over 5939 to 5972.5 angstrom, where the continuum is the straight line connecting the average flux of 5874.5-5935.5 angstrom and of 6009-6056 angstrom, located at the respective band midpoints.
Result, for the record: -0.05 mag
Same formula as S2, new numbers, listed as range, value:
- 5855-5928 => 10.38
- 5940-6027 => 10.68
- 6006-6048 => 10.83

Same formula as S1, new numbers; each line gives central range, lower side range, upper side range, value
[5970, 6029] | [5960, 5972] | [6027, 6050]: 1.0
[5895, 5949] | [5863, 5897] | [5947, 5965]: 1.4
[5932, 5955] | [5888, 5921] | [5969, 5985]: -1.1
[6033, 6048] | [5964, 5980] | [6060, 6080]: -0.4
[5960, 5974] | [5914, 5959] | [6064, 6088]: -0.3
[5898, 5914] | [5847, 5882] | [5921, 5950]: 1.6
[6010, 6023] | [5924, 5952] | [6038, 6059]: 0.1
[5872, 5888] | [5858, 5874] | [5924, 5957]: 1.0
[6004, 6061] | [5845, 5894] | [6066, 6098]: -0.9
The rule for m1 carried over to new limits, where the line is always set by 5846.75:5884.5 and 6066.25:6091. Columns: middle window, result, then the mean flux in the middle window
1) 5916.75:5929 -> 0.03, 9.99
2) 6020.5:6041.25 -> -0.02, 10.6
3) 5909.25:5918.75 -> 0.05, 9.75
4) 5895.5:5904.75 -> 0.21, 8.46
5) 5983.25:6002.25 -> 0.00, 10.4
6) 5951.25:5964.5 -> -0.01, 10.4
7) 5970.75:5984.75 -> 0.00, 10.4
